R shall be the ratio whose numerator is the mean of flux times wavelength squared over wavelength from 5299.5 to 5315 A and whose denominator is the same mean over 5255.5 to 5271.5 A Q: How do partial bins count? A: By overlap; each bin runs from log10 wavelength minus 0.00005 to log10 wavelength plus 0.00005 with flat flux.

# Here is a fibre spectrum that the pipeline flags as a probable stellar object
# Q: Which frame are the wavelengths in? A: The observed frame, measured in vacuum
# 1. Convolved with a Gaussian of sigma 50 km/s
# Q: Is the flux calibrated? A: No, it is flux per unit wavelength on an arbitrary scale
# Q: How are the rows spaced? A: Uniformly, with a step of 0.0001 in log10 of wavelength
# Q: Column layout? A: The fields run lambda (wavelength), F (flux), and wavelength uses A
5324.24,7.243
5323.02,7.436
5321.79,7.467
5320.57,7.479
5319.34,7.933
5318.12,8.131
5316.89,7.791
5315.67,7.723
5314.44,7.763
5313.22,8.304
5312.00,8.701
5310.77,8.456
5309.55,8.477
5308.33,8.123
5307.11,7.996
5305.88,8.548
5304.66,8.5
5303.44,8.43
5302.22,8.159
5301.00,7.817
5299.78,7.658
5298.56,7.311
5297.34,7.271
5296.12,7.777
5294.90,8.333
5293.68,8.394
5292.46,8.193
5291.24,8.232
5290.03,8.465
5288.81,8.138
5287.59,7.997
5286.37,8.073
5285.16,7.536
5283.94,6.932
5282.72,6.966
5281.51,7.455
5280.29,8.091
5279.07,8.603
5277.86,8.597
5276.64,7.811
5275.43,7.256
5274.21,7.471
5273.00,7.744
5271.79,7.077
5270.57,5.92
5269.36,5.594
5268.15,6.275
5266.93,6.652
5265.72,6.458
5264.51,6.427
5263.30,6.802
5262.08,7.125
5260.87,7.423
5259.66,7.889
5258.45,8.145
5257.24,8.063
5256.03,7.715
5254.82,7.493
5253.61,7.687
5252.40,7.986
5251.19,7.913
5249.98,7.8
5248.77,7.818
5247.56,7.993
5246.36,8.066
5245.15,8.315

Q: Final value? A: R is 1.20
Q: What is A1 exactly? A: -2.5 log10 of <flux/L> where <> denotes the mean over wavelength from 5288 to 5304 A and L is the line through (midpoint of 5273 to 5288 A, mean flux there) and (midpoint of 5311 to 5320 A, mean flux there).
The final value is -0.019 mag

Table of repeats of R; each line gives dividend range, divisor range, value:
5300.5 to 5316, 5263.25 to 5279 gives 1.19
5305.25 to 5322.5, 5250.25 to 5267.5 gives 1.11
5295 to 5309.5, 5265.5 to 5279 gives 1.14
